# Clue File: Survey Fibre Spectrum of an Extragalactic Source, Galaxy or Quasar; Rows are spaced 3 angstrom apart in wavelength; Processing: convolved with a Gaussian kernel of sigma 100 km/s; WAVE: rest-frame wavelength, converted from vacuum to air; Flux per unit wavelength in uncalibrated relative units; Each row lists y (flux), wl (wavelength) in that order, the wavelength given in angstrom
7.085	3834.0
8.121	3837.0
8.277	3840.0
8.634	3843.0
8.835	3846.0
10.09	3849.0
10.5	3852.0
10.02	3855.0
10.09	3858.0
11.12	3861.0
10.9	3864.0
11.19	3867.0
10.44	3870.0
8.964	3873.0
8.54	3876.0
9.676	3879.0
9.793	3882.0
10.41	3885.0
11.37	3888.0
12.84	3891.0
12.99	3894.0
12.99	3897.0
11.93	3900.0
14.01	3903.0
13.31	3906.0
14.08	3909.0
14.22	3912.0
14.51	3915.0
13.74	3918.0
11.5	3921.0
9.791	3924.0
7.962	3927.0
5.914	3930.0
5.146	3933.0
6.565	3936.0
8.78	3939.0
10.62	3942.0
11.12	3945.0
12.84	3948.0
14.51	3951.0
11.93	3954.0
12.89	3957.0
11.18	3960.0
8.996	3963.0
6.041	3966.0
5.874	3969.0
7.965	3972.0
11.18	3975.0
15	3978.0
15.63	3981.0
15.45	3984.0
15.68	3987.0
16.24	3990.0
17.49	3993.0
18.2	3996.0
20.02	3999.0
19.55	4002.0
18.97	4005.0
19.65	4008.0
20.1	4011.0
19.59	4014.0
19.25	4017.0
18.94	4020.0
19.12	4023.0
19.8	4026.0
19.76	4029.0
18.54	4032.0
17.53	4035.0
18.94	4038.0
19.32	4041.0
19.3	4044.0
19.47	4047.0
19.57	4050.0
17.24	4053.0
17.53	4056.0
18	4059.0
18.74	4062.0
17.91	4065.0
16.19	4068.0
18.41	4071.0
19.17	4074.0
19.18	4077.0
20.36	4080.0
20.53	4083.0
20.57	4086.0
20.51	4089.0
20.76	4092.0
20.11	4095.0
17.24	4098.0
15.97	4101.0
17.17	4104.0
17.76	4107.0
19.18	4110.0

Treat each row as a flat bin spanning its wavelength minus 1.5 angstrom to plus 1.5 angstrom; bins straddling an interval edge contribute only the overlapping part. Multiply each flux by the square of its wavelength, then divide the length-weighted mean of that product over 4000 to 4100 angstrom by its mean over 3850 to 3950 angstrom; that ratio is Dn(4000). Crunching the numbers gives 1.89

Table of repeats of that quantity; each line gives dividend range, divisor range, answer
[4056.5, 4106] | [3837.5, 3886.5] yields 2.14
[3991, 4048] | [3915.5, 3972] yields 2.03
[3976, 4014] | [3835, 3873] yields 1.94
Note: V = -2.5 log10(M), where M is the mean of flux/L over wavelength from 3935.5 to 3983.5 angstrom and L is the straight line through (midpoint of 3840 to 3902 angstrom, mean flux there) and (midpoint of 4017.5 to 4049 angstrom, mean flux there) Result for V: 0.364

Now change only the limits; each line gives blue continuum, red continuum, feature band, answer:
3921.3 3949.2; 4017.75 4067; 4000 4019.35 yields -0.24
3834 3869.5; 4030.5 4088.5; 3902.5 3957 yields 0.17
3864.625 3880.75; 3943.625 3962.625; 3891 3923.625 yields -0.21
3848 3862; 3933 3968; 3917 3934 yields 0.14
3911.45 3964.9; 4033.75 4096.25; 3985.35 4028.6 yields -0.23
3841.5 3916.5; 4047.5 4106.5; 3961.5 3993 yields 0.24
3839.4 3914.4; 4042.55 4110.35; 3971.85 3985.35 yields 0.11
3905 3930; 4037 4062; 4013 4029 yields -0.13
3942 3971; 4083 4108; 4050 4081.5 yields -0.08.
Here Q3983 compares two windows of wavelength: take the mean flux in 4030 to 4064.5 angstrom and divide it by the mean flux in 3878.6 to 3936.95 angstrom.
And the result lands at 1.66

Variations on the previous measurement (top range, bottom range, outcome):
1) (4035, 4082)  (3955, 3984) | 1.72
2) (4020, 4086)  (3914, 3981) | 1.83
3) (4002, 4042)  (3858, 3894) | 1.82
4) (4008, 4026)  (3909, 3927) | 1.56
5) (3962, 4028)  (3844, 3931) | 1.43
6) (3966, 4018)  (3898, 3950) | 1.45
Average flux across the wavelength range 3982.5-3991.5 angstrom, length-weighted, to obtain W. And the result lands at 15.8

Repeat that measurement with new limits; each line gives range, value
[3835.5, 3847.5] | 8.47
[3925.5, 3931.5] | 6.94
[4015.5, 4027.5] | 19.3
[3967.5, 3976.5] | 8.34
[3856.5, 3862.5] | 10.6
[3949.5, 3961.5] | 12.6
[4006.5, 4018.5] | 19.6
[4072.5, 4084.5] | 19.8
